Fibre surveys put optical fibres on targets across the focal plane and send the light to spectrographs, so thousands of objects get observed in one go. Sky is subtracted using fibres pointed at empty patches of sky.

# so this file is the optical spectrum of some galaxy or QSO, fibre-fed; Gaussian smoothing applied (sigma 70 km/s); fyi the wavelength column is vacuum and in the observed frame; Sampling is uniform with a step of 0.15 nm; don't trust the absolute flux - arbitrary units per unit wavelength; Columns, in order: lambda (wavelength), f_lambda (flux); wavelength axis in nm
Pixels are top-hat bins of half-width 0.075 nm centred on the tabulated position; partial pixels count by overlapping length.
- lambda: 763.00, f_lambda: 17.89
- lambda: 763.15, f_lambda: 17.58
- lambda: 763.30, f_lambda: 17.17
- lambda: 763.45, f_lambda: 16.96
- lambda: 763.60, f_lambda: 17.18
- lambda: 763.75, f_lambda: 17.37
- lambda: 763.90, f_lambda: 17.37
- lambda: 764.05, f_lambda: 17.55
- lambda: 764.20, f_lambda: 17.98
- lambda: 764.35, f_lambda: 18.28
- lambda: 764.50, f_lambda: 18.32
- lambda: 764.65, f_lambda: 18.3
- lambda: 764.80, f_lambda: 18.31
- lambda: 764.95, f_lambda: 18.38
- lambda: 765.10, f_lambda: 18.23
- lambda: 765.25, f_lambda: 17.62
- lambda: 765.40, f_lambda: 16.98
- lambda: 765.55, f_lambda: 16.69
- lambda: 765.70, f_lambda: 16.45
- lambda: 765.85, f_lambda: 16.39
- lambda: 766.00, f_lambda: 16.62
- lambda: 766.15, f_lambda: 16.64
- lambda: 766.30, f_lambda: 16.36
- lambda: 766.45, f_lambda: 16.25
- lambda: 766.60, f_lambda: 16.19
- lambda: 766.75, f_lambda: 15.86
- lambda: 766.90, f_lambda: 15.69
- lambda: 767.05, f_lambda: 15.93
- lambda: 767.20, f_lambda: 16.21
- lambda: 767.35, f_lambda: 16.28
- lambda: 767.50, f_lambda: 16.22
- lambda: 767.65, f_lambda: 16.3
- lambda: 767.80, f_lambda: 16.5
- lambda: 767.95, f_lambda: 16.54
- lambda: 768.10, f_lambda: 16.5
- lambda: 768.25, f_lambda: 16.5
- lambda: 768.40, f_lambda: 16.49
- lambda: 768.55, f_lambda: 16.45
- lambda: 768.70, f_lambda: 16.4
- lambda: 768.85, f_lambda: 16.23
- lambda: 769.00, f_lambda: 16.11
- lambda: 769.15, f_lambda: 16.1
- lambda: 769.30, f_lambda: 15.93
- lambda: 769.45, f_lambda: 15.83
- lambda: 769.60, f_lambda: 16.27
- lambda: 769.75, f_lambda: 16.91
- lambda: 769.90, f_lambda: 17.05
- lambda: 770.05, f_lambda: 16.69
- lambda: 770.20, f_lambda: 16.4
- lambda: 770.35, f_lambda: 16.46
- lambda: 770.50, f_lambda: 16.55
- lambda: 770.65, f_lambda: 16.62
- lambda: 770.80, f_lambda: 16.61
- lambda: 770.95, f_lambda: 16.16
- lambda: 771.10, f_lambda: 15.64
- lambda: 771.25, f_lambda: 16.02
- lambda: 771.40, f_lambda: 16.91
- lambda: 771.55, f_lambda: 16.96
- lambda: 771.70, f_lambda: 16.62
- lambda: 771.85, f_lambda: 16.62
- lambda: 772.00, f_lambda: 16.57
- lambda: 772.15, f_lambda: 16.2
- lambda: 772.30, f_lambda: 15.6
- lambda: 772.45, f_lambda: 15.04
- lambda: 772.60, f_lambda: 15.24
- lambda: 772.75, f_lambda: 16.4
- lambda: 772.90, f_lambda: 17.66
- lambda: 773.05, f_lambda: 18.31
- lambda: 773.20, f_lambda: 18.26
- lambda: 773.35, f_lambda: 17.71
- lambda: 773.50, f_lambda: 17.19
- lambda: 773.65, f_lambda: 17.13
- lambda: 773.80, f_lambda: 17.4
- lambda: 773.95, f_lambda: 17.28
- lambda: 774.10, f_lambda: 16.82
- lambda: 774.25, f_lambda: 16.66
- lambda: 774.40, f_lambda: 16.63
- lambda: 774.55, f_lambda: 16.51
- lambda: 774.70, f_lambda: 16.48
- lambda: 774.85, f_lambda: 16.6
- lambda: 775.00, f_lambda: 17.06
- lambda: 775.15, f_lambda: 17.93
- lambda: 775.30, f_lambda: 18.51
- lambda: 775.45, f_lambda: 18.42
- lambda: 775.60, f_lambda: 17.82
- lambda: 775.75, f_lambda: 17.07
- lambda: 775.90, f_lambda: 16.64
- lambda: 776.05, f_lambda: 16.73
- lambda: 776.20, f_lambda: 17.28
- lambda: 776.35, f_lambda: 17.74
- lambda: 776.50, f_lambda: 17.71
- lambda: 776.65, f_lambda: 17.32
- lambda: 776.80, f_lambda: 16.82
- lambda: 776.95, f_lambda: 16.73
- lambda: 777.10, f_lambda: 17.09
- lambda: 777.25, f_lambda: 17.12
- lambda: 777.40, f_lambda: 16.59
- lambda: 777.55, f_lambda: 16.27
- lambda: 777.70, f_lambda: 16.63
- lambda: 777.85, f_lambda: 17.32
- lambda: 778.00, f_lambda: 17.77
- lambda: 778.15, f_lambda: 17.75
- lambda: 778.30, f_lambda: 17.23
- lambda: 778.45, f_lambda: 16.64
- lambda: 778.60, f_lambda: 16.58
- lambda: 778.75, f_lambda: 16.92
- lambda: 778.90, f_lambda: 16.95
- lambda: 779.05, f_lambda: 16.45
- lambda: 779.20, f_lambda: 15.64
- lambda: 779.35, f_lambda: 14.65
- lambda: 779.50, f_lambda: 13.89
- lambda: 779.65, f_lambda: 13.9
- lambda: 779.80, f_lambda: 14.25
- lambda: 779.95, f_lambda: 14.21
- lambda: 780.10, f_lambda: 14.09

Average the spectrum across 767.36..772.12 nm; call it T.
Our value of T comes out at 16.4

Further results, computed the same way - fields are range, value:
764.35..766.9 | 17.1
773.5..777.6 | 17.1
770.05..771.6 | 16.4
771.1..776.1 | 16.9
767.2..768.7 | 16.4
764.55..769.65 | 16.6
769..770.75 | 16.4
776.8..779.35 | 16.8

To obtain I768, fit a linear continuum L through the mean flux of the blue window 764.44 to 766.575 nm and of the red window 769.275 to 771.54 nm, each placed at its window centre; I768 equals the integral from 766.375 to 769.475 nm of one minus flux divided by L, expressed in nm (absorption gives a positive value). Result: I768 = 0.11 nm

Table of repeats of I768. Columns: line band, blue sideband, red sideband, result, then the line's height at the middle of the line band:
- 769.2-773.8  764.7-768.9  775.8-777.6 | 0.06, 16.8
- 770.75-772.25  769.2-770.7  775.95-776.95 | 0.02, 16.6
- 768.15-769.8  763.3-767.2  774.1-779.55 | 0.07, 17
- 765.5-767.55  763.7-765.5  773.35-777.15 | 0.17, 17.8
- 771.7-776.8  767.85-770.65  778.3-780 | -0.34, 16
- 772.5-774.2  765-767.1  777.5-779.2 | -0.04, 16.8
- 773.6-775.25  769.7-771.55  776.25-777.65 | -0.01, 16.8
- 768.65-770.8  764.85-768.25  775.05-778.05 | 0.05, 16.8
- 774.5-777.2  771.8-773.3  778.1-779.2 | -0.09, 16.7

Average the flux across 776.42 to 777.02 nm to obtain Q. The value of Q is 17.2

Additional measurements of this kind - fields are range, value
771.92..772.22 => 16.4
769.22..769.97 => 16.4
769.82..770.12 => 16.9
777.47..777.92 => 16.7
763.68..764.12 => 17.4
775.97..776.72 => 17.4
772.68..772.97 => 17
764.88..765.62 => 17.6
